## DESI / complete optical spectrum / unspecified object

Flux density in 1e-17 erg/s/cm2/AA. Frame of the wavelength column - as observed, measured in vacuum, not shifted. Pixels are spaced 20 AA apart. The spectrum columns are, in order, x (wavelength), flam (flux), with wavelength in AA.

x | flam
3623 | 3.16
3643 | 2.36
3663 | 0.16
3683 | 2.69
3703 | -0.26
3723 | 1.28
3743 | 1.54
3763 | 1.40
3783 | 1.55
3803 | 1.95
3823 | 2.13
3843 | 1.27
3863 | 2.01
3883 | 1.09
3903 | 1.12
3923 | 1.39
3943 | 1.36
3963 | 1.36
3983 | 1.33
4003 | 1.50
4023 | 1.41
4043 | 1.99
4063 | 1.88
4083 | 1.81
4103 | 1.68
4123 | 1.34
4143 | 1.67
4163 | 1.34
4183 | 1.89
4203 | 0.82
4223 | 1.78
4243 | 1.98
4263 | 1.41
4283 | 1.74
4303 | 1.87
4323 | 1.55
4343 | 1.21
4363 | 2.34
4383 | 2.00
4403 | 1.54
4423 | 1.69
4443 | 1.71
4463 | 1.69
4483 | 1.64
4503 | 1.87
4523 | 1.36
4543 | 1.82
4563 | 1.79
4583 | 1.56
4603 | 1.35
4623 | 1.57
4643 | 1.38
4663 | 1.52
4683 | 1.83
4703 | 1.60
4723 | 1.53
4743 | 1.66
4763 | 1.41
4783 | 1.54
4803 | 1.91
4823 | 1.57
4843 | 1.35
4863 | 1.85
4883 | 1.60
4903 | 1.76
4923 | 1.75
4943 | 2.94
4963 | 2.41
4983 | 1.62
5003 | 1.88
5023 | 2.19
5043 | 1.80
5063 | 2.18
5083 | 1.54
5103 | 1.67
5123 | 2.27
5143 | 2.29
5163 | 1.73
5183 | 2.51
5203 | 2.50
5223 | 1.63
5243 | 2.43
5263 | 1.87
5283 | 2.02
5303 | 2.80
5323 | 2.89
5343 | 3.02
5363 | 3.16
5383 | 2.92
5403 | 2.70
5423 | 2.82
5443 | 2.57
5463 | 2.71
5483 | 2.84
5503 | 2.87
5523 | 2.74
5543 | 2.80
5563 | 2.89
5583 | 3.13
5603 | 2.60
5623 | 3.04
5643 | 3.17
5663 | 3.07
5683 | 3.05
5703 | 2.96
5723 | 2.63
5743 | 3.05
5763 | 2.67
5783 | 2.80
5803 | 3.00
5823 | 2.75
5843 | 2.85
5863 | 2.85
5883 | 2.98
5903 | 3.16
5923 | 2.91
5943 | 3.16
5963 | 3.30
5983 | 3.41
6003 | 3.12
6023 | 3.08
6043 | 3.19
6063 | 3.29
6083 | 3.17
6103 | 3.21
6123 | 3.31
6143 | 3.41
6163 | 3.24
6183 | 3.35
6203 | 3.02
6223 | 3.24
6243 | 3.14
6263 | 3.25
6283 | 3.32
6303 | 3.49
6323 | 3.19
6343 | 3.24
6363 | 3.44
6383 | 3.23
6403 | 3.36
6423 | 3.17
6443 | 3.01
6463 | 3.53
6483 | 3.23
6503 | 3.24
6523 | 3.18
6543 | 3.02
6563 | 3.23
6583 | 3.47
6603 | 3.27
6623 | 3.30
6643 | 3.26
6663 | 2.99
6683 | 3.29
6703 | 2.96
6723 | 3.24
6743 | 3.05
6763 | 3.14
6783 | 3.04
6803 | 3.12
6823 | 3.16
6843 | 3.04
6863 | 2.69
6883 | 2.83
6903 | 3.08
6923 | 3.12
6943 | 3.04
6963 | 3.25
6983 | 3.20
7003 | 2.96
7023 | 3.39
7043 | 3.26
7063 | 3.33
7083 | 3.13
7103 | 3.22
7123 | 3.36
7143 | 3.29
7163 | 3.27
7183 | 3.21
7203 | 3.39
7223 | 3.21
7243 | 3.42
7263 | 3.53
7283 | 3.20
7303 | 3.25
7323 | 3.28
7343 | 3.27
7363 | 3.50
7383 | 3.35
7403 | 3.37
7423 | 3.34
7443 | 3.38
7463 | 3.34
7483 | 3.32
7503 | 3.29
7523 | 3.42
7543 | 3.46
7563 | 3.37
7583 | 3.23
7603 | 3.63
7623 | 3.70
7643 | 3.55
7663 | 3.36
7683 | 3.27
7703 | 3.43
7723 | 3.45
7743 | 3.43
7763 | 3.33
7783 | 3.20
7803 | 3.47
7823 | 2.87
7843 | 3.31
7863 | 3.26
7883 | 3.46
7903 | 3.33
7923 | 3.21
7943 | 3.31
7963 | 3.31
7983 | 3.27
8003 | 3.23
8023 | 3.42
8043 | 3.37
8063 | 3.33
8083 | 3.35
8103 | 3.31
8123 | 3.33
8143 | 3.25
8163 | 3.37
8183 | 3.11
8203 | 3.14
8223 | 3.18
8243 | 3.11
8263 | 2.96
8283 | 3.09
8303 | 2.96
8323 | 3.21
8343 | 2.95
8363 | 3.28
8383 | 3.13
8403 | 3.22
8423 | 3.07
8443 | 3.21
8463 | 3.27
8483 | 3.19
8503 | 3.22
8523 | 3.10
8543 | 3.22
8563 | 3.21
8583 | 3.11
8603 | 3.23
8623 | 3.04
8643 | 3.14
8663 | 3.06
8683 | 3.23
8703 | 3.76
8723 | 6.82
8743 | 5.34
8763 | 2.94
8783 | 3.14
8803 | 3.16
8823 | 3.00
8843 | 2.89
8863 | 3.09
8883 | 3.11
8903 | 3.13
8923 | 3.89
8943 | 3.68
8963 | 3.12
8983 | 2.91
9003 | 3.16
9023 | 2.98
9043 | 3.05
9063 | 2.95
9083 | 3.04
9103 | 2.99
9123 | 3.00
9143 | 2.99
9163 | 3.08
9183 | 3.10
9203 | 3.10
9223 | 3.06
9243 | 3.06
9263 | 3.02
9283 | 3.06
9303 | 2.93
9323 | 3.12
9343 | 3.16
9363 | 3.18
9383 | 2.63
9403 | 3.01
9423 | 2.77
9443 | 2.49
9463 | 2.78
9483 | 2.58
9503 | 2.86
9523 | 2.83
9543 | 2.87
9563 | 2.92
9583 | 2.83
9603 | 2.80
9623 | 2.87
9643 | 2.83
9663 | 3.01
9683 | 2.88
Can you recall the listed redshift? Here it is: 0.33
